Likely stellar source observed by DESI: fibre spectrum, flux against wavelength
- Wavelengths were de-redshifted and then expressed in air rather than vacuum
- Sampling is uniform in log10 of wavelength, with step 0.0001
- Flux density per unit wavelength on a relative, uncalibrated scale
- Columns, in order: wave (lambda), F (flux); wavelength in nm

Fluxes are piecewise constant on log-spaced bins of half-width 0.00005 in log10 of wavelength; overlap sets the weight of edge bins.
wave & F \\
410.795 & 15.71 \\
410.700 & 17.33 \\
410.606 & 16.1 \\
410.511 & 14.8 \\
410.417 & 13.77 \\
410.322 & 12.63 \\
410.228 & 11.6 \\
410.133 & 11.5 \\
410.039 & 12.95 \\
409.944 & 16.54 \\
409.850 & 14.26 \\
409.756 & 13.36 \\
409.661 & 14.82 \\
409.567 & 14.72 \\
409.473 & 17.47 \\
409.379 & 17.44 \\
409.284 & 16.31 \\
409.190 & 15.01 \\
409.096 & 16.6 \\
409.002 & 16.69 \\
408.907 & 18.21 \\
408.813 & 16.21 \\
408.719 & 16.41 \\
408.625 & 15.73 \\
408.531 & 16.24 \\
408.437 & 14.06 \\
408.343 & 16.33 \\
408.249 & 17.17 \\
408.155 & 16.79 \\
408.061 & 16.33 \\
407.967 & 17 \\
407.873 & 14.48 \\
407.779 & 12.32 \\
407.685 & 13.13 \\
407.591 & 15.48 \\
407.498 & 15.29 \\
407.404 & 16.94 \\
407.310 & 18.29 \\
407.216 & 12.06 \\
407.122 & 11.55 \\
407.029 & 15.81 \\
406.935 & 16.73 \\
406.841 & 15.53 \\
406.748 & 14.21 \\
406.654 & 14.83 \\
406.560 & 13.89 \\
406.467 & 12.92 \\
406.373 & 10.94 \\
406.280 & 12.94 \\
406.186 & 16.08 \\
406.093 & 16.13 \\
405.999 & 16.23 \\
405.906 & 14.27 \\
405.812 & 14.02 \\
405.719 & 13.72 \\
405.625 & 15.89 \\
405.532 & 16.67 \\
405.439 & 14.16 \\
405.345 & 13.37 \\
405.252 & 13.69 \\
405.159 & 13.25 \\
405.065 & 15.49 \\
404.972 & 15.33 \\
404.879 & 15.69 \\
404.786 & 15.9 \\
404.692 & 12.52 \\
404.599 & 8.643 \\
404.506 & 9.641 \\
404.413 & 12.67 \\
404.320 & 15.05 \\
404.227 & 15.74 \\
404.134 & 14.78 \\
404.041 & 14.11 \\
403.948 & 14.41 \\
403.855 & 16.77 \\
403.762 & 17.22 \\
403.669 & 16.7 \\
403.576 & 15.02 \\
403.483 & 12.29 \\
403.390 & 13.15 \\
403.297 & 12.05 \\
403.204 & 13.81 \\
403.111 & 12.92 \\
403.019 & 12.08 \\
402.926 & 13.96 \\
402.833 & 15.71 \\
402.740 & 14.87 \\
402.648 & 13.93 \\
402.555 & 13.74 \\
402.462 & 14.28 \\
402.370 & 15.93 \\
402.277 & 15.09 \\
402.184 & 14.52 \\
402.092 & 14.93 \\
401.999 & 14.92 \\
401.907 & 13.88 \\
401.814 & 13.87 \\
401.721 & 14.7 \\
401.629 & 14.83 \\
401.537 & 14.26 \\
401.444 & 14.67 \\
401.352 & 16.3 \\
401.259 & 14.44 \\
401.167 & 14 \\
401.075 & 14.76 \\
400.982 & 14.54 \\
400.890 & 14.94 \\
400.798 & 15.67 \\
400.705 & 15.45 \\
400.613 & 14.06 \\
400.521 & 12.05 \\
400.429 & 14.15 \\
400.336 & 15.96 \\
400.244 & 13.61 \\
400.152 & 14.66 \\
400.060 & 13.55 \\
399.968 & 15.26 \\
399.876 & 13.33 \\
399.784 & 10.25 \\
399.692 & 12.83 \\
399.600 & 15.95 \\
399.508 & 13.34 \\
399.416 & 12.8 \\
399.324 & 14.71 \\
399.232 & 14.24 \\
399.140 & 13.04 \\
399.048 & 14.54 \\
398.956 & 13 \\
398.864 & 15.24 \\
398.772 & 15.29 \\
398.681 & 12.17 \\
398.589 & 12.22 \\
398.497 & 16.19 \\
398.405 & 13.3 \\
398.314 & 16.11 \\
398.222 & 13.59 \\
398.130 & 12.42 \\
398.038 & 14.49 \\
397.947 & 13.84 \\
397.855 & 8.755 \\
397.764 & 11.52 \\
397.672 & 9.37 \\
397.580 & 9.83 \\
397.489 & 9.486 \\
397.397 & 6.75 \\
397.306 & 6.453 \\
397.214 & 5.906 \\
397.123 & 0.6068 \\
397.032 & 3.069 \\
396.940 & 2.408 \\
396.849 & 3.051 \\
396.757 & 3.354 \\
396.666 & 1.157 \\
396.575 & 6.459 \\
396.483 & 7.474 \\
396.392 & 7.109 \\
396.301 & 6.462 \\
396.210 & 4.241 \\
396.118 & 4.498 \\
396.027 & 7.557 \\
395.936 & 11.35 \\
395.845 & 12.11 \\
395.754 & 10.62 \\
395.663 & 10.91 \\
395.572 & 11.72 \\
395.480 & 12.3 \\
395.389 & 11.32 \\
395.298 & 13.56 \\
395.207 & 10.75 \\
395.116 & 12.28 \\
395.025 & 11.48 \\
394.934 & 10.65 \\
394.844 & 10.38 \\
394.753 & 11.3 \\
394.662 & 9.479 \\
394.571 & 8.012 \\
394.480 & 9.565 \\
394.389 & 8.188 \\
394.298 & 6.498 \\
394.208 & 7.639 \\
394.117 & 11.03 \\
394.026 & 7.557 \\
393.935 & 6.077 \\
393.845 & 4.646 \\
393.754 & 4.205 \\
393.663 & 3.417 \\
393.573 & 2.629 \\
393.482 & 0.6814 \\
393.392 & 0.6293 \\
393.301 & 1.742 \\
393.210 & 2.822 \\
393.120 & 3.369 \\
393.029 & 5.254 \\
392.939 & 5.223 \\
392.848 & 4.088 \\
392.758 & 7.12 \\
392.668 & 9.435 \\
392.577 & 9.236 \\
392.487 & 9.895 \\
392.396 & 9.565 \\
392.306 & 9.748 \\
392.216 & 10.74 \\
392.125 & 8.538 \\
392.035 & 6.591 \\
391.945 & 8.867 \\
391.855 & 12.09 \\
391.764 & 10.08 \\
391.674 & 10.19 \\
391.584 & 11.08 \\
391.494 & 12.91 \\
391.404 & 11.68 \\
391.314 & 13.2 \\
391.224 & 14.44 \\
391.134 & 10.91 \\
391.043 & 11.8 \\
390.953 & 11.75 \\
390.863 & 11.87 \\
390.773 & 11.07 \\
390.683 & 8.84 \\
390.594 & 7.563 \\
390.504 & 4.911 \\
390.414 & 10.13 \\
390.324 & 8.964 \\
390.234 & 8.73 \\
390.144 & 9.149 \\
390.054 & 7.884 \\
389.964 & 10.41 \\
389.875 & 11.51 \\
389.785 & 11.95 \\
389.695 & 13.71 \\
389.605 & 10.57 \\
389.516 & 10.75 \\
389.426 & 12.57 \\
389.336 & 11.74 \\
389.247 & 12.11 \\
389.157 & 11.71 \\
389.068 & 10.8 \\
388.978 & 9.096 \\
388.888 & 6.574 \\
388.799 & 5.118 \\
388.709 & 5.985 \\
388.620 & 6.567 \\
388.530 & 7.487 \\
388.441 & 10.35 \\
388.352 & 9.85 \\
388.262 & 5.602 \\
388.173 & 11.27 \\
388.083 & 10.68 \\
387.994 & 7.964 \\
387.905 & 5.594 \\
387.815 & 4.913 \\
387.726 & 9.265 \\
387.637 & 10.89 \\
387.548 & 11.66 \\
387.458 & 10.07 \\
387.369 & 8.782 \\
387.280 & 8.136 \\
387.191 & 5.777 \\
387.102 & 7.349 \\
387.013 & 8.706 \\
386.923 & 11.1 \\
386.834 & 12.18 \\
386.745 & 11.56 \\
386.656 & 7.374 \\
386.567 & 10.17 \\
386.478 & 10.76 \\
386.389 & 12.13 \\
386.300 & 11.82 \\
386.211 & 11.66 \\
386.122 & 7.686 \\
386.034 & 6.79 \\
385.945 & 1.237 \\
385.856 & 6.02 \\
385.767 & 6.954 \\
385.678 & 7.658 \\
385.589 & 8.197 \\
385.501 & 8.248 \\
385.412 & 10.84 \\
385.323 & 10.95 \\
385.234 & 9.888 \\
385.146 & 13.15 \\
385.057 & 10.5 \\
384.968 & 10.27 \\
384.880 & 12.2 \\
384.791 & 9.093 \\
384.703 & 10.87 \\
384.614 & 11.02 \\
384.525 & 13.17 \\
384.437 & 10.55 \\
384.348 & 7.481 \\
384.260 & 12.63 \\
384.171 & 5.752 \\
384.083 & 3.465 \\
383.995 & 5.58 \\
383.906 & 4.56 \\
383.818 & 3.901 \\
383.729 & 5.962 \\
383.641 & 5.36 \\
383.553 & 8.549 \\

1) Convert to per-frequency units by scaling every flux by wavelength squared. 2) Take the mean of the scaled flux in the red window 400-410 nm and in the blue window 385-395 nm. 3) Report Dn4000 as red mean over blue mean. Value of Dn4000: 1.8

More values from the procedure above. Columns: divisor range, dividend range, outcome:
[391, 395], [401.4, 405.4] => 1.86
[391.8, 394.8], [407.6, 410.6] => 2.40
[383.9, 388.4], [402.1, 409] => 1.79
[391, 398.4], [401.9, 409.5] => 1.86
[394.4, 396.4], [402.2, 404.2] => 1.51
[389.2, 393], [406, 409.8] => 1.66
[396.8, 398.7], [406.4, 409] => 1.68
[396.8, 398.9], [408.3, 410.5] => 1.59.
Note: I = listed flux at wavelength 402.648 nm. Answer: 13.93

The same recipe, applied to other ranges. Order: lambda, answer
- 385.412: 10.84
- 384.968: 10.27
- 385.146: 13.15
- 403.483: 12.29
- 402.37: 15.93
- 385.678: 7.658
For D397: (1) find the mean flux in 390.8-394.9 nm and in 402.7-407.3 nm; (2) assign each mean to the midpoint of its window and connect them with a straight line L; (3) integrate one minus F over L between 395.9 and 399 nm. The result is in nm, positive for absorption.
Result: 0.480 nm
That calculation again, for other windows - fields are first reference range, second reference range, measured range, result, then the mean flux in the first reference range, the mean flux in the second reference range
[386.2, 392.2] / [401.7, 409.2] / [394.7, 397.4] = 0.882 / 9.81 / 14.7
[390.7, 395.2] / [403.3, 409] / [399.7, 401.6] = -0.336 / 8.42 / 14.8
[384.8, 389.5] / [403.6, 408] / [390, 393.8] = 0.824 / 9.16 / 14.5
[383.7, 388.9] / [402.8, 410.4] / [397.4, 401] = -0.254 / 8.7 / 14.7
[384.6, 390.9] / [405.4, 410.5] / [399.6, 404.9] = -0.317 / 9.36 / 15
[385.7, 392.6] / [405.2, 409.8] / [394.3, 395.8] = 0.094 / 9.55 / 15.2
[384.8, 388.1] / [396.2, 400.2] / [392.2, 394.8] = 0.906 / 9.15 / 10.5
